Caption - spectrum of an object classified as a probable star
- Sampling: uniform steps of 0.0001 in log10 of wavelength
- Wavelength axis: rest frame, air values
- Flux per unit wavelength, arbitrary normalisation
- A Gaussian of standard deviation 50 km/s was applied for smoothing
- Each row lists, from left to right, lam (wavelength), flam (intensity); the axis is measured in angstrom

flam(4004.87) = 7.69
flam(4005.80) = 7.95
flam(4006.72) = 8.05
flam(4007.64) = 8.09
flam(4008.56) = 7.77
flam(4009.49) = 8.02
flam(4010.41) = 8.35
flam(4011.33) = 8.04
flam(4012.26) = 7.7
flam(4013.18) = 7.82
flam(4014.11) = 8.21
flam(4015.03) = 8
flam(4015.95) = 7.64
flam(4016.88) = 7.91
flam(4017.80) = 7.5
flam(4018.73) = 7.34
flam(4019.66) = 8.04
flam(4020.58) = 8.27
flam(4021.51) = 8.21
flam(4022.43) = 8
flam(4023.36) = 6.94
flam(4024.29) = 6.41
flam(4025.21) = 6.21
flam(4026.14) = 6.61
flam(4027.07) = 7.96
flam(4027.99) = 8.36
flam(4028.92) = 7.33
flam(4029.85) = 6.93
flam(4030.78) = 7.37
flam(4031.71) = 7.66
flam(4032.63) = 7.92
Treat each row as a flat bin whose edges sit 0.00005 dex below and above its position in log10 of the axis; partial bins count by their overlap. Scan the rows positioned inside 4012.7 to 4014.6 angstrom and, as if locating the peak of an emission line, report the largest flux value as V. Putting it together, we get 8.21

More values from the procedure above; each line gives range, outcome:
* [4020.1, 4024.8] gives 8.27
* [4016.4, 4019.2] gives 7.91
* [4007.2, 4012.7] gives 8.35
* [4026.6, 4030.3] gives 8.36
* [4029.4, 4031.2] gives 7.37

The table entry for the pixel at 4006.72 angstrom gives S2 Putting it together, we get 8.05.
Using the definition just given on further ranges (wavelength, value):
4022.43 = 8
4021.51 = 8.21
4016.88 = 7.91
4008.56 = 7.77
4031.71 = 7.66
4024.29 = 6.41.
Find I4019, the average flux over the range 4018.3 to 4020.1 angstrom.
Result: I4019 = 7.67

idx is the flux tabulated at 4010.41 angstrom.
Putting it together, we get 8.35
